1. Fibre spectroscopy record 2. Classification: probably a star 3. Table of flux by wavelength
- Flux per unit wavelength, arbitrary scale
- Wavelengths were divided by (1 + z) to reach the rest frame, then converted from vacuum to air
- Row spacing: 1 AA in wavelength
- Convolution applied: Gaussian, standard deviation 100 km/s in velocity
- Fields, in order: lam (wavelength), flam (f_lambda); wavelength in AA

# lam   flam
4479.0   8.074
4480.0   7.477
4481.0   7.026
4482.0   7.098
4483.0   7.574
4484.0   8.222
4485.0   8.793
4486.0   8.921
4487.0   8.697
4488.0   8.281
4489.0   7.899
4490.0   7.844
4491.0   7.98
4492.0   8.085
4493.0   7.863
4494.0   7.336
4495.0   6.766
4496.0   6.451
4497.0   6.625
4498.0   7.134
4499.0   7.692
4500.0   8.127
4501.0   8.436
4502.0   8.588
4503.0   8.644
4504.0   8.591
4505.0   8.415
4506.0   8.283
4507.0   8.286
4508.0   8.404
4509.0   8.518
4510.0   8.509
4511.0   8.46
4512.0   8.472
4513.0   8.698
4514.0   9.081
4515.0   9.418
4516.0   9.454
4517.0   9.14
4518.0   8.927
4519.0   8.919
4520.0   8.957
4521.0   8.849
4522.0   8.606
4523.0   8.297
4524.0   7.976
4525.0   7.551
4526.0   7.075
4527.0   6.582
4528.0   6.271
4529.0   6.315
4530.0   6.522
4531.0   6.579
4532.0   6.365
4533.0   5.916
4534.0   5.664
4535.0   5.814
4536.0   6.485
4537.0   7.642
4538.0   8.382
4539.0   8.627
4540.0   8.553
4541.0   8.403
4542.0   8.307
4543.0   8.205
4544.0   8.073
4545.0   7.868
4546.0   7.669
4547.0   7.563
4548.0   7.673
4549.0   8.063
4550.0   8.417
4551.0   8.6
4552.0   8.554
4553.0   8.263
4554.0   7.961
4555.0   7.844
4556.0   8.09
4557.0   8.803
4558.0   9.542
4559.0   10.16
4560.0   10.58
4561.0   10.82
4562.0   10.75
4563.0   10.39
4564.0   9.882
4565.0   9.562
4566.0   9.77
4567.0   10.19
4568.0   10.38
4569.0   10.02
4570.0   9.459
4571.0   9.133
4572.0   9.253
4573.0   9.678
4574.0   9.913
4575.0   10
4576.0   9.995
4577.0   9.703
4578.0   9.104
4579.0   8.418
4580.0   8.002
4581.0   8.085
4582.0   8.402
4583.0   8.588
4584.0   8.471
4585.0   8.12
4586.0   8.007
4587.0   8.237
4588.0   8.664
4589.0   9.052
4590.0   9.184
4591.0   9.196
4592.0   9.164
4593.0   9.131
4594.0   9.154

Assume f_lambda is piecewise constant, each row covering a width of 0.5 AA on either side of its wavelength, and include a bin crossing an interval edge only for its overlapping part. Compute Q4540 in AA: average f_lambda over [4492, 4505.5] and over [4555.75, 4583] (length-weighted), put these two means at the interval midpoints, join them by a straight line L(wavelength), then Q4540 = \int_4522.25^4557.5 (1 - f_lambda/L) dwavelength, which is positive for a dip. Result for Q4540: 4.94 AA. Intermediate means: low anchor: 7.76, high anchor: 9.55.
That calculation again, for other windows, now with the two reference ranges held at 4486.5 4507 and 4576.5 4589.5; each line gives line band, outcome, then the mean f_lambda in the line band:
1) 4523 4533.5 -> 1.7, 6.79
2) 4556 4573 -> -3.0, 9.86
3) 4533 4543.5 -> 0.9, 7.53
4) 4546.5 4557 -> 0.2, 8.14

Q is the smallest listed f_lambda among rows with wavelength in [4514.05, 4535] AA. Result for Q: 5.664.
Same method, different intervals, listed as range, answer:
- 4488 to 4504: 6.451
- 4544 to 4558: 7.563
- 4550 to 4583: 7.844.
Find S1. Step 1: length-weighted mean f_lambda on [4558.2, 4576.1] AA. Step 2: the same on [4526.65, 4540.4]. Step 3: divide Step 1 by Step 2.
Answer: 1.46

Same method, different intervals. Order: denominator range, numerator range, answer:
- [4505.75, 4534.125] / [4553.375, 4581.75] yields 1.19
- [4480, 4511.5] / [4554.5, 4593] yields 1.16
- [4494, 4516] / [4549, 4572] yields 1.15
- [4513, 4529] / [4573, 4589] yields 1.06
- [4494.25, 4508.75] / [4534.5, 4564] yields 1.08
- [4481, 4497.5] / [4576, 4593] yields 1.12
